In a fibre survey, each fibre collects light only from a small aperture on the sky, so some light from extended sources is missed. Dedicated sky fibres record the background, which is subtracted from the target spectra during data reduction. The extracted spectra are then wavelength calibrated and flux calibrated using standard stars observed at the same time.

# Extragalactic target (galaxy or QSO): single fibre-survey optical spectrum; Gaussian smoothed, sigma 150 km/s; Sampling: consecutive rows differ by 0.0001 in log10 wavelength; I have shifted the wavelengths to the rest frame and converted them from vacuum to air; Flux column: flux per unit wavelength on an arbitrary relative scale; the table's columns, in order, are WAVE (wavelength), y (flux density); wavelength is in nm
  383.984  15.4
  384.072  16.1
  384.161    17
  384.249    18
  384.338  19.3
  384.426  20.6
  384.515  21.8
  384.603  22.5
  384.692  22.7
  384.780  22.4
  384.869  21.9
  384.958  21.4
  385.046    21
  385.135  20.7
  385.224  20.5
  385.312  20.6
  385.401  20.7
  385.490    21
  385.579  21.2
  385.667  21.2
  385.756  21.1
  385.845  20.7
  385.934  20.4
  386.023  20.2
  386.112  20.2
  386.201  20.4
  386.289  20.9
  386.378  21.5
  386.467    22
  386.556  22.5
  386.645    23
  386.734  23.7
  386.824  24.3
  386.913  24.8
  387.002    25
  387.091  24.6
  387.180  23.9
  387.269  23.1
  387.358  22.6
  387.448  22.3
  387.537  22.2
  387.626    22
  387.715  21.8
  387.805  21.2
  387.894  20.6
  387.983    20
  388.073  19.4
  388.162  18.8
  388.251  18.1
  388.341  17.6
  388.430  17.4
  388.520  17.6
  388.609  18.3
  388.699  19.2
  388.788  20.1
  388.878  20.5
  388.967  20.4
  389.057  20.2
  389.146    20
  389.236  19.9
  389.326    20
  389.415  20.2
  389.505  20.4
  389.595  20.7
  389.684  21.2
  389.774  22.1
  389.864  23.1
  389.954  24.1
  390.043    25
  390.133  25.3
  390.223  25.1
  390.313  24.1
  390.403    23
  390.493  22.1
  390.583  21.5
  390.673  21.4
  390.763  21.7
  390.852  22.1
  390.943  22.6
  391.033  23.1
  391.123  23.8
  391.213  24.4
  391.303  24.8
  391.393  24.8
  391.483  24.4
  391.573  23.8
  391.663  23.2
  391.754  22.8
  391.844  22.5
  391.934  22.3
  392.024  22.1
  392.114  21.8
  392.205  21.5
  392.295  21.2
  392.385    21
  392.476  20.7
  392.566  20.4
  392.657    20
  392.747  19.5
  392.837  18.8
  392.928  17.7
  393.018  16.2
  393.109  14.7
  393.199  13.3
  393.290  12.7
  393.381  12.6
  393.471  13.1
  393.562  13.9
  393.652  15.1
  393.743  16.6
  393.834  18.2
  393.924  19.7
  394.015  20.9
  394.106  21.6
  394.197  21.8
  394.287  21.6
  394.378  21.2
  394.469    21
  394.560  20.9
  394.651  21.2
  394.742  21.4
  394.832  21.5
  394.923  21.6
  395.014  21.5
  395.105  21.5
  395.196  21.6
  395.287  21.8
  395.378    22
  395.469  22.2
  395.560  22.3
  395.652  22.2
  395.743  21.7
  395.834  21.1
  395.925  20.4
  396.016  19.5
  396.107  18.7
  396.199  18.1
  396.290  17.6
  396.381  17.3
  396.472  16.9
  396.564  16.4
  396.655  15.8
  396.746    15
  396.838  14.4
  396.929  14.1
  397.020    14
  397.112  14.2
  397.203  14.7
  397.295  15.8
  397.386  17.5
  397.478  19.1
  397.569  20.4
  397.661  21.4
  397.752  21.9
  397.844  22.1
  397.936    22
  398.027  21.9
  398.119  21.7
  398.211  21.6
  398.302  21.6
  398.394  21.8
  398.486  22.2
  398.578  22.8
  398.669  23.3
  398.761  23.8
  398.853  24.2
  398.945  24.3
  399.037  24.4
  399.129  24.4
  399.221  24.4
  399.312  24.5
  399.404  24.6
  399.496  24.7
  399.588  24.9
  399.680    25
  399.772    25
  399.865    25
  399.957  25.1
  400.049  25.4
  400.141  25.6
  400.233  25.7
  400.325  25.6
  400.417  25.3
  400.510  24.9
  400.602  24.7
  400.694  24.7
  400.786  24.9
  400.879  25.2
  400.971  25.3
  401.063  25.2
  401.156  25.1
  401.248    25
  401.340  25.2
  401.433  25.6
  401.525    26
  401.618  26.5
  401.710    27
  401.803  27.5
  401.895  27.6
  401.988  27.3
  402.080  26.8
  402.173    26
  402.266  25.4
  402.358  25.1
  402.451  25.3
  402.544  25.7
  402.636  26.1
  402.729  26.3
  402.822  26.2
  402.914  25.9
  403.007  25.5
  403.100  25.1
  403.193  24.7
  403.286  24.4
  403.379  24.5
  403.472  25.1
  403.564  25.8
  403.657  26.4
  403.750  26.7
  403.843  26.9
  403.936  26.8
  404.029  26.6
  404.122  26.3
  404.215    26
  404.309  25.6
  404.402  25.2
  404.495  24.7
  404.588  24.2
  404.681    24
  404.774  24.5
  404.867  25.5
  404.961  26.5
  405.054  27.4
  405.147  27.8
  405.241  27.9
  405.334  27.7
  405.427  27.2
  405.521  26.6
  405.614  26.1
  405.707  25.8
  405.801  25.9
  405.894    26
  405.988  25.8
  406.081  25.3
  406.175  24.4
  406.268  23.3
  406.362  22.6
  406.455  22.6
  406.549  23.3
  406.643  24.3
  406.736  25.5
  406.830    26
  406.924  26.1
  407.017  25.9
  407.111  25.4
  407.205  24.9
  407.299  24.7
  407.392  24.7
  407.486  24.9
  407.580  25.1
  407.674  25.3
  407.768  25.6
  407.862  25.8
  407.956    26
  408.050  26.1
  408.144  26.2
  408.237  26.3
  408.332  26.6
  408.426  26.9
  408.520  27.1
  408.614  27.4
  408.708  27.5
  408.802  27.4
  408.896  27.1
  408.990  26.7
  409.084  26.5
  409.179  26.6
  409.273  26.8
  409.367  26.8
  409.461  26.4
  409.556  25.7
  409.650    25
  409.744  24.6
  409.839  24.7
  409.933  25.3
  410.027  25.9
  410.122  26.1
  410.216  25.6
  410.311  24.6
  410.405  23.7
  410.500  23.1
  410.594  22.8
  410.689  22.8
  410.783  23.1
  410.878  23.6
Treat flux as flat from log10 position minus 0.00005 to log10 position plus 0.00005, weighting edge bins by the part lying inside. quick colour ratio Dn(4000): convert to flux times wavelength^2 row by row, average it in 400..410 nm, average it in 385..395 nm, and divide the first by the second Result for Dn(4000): 1.33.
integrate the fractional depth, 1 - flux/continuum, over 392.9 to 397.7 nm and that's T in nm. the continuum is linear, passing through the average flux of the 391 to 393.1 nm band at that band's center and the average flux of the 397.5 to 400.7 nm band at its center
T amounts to 0.88 nm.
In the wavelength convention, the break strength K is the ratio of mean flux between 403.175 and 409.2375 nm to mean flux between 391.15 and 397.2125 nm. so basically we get 1.3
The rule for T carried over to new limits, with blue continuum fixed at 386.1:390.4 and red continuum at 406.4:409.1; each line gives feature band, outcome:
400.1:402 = -0.11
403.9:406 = -0.08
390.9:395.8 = 0.47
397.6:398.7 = 0.08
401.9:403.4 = -0.06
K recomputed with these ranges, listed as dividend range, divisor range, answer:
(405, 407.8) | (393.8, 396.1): 1.20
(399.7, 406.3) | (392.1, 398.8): 1.33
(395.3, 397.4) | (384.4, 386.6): 0.85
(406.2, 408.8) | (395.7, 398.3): 1.38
